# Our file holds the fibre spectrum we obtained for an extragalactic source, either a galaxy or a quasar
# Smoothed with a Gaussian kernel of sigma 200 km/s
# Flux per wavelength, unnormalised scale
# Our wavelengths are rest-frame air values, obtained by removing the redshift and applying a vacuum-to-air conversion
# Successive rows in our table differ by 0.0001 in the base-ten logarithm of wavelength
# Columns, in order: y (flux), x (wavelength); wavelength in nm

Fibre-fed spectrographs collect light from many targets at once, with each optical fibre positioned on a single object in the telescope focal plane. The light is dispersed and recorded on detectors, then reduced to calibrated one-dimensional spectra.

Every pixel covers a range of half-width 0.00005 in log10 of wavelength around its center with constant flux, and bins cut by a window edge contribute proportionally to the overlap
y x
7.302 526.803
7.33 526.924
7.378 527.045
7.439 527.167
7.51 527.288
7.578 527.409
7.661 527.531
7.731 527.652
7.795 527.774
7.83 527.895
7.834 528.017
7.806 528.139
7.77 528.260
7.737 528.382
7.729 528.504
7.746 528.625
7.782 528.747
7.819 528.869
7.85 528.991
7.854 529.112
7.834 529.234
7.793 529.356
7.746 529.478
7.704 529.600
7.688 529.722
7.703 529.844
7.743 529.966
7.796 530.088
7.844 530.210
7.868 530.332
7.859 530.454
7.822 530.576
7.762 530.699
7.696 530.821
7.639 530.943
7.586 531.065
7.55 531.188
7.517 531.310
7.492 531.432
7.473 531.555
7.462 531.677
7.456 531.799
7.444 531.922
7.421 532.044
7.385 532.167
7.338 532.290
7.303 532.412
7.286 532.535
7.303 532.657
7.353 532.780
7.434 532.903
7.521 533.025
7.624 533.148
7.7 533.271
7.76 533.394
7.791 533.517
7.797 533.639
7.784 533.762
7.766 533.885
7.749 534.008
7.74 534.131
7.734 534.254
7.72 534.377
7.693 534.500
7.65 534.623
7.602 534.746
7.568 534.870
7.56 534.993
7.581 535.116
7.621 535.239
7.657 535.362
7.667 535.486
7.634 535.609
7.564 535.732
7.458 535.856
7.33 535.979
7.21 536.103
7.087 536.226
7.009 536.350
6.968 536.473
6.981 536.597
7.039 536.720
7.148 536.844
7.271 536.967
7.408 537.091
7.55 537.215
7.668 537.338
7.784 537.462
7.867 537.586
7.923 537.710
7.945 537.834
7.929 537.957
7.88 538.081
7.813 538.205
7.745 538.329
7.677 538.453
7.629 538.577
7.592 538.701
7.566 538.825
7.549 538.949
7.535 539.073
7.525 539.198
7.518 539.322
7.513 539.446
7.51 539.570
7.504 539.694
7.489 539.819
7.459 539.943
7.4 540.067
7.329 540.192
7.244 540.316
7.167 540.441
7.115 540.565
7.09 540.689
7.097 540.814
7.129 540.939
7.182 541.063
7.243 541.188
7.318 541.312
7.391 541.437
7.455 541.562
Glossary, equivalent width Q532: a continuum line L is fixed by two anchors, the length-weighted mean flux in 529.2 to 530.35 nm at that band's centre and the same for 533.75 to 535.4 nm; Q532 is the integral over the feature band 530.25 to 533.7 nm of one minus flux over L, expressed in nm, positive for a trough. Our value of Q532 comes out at 0.07 nm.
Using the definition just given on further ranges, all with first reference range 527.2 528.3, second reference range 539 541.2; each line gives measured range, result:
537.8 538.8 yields -0.050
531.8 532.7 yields 0.026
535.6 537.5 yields 0.036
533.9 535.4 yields -0.031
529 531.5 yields -0.027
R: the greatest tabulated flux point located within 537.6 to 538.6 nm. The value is 7.945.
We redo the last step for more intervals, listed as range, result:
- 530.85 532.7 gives 7.639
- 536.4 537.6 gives 7.867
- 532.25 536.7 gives 7.797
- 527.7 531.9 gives 7.868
